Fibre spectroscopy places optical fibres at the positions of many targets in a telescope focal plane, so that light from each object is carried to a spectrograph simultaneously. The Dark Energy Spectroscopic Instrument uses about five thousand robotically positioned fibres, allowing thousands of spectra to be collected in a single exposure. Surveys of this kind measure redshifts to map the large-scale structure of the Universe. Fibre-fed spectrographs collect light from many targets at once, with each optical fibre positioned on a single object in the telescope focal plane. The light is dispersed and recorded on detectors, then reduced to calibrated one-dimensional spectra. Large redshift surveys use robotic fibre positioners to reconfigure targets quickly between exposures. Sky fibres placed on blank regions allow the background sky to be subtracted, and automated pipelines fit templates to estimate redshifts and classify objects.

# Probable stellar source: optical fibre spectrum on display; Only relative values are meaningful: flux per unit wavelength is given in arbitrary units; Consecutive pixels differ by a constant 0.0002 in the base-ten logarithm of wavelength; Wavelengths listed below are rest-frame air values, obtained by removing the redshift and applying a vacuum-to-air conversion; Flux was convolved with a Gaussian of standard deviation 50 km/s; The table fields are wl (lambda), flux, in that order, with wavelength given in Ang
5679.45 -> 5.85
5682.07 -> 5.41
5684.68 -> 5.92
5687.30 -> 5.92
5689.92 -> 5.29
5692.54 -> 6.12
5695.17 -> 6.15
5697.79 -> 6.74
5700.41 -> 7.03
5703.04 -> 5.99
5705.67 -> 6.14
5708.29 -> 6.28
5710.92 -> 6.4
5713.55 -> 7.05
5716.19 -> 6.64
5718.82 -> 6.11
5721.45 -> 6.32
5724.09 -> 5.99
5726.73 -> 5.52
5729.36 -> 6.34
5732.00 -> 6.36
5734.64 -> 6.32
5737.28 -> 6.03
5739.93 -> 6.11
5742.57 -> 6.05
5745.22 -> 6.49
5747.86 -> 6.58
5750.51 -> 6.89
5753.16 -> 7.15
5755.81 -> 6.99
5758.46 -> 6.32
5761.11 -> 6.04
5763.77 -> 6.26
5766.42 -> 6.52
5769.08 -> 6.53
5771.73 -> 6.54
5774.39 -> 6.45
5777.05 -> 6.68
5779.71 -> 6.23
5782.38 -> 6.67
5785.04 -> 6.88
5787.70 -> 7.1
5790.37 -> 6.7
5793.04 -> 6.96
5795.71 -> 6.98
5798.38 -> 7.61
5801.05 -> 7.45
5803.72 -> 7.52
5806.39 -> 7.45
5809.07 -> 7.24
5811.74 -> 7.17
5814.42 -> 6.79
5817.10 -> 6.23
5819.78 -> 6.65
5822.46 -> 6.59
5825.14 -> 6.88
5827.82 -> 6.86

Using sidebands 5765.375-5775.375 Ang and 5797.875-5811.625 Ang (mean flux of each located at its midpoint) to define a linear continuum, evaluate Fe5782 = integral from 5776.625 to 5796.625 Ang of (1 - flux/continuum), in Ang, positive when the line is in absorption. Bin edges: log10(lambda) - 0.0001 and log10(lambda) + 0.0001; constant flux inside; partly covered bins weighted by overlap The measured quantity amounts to 0.5 Ang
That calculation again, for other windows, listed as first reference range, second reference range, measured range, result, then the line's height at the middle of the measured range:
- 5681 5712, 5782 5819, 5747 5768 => 0.2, 6.67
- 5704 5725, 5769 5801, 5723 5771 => 1.5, 6.57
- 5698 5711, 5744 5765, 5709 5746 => 1.3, 6.49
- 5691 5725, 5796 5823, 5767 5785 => 0.8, 6.85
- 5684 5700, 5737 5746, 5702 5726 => -0.7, 6.12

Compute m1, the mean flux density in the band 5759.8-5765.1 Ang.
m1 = 6.15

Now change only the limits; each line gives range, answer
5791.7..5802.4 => 7.25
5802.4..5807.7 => 7.49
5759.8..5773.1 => 6.38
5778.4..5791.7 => 6.72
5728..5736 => 6.34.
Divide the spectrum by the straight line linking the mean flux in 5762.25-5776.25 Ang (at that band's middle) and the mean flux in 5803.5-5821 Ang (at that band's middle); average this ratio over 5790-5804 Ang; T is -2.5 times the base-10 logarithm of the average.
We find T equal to -0.065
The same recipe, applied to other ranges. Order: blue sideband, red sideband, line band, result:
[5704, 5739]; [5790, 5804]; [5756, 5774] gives 0.07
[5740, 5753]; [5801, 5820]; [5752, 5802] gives 0.01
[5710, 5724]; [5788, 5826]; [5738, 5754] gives 0.02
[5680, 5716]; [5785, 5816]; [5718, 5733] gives 0.06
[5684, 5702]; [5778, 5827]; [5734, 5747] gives 0.05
